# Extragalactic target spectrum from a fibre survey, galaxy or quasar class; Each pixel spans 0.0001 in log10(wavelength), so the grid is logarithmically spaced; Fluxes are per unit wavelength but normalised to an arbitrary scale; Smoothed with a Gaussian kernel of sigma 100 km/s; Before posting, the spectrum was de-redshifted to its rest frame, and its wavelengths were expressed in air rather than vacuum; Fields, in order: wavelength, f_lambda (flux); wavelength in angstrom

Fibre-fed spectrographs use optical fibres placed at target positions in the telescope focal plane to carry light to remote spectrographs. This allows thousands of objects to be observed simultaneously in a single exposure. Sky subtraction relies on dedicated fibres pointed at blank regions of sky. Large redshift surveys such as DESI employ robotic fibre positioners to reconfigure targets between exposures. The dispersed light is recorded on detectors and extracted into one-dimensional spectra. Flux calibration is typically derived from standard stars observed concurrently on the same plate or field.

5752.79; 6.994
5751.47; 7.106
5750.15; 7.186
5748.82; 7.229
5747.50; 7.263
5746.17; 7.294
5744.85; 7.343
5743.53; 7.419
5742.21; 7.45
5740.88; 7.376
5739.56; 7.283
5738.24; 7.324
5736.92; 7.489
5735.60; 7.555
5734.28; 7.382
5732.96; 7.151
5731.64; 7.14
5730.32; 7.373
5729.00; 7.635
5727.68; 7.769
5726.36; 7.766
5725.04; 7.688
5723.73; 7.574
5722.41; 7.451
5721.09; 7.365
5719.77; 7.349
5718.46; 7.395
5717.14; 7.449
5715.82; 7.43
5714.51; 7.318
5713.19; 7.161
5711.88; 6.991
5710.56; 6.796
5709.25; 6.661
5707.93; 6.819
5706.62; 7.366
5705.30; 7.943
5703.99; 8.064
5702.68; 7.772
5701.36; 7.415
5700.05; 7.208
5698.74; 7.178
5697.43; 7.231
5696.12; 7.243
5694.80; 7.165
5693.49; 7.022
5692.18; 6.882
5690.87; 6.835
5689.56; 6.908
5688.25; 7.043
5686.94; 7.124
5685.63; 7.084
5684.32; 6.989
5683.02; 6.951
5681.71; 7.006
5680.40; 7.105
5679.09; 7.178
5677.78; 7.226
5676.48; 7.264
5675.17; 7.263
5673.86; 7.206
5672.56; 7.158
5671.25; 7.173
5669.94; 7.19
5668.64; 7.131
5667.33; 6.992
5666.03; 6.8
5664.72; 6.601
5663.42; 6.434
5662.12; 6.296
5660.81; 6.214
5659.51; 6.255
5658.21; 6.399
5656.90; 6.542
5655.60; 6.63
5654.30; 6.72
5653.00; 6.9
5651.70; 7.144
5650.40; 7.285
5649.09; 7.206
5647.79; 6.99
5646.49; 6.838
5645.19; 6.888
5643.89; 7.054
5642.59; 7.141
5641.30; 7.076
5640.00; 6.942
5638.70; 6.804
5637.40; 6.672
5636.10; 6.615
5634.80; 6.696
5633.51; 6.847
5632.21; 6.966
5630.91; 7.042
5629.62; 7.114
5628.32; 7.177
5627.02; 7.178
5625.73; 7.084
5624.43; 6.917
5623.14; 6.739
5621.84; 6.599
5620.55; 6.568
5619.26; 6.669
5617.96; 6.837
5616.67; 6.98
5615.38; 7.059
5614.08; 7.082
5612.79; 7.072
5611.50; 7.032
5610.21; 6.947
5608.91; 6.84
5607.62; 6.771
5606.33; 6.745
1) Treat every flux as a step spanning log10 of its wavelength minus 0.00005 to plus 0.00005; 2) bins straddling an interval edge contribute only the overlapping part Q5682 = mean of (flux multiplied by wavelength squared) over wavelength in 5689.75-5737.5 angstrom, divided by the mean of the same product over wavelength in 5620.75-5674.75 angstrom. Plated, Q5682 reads 1.09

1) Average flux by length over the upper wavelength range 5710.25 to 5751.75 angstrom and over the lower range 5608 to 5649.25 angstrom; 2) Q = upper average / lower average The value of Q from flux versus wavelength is 1.06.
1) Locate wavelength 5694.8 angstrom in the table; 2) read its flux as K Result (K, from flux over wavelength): 7.165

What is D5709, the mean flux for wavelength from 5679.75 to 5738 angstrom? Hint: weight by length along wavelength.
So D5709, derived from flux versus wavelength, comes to 7.28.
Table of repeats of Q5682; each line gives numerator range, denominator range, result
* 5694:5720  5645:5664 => 1.11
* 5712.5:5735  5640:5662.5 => 1.12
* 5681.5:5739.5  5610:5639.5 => 1.09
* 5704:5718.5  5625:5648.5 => 1.07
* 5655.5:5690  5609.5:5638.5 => 1.02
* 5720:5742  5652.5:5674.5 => 1.13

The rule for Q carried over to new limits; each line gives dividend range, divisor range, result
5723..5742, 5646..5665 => 1.11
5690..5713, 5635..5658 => 1.05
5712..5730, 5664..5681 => 1.05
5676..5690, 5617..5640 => 1.03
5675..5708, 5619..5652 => 1.04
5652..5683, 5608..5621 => 0.99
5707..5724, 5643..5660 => 1.05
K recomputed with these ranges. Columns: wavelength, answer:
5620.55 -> 6.568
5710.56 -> 6.796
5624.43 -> 6.917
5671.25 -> 7.173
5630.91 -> 7.042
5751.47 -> 7.106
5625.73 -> 7.084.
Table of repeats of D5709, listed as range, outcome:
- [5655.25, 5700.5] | 6.94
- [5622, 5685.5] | 6.92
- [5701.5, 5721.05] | 7.32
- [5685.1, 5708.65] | 7.24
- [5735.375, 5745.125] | 7.4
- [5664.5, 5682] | 7.1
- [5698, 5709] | 7.44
